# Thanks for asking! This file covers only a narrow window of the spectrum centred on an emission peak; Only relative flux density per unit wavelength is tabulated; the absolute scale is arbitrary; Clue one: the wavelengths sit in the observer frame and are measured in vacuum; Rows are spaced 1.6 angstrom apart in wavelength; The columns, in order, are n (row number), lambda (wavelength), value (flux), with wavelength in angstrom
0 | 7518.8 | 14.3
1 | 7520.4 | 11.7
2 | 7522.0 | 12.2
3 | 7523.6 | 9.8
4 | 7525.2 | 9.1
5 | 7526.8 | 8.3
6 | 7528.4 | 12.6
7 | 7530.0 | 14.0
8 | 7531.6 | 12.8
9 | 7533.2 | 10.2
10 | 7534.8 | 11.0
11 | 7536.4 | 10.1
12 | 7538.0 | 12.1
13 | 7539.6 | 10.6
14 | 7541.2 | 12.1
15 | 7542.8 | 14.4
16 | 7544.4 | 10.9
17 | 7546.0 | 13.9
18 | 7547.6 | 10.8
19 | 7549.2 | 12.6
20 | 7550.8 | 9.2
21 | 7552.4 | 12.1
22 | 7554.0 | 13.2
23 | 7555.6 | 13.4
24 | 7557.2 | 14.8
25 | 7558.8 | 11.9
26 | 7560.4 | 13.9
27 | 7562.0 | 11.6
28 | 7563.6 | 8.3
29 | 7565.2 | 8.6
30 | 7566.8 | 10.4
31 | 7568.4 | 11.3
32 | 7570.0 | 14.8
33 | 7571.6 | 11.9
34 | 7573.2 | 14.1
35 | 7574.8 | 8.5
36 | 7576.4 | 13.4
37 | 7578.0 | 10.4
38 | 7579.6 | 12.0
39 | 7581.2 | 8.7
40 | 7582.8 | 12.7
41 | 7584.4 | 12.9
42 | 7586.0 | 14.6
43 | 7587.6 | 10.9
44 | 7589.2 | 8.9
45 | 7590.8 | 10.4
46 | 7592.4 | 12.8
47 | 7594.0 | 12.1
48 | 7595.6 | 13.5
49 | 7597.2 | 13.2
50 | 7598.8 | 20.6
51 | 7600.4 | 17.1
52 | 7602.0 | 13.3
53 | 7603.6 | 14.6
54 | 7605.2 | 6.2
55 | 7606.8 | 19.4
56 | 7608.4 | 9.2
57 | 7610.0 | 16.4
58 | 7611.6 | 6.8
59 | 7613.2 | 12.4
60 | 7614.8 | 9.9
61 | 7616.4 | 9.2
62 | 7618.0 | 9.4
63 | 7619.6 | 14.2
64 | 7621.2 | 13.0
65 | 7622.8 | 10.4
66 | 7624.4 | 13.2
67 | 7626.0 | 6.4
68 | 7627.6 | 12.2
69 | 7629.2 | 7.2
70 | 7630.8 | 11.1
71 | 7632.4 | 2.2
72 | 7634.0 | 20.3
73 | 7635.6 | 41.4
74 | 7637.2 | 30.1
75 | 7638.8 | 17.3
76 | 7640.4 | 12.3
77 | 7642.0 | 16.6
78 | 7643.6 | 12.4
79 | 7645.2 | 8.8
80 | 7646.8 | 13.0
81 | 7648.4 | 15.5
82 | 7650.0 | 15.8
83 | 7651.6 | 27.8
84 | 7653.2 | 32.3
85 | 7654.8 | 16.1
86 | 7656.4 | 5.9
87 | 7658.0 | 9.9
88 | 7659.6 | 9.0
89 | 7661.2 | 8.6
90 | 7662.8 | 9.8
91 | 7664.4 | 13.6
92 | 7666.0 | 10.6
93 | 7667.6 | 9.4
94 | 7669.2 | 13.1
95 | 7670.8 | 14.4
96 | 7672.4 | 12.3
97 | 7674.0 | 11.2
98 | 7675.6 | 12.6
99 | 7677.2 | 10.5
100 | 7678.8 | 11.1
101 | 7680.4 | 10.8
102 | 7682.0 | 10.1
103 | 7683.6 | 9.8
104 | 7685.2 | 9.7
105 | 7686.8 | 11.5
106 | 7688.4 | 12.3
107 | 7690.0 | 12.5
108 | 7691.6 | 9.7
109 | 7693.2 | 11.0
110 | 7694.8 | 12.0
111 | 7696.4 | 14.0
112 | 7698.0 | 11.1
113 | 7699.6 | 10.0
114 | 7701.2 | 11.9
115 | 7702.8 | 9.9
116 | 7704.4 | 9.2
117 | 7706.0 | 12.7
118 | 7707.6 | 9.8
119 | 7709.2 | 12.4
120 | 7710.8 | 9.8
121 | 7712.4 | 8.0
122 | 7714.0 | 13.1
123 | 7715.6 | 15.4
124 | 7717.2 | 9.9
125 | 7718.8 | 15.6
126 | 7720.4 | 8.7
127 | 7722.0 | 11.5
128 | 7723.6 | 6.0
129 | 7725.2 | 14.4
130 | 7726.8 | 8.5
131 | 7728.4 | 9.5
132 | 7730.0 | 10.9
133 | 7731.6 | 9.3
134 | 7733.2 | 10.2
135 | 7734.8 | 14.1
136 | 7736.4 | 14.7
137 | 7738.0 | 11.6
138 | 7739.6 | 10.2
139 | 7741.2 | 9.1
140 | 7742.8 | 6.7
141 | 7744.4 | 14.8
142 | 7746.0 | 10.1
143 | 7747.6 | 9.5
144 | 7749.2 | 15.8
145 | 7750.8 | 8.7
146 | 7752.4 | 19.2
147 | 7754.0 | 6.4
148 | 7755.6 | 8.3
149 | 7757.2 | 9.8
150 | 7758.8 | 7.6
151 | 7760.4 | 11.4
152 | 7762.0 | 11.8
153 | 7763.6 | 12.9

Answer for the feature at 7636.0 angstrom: [S II] 6716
